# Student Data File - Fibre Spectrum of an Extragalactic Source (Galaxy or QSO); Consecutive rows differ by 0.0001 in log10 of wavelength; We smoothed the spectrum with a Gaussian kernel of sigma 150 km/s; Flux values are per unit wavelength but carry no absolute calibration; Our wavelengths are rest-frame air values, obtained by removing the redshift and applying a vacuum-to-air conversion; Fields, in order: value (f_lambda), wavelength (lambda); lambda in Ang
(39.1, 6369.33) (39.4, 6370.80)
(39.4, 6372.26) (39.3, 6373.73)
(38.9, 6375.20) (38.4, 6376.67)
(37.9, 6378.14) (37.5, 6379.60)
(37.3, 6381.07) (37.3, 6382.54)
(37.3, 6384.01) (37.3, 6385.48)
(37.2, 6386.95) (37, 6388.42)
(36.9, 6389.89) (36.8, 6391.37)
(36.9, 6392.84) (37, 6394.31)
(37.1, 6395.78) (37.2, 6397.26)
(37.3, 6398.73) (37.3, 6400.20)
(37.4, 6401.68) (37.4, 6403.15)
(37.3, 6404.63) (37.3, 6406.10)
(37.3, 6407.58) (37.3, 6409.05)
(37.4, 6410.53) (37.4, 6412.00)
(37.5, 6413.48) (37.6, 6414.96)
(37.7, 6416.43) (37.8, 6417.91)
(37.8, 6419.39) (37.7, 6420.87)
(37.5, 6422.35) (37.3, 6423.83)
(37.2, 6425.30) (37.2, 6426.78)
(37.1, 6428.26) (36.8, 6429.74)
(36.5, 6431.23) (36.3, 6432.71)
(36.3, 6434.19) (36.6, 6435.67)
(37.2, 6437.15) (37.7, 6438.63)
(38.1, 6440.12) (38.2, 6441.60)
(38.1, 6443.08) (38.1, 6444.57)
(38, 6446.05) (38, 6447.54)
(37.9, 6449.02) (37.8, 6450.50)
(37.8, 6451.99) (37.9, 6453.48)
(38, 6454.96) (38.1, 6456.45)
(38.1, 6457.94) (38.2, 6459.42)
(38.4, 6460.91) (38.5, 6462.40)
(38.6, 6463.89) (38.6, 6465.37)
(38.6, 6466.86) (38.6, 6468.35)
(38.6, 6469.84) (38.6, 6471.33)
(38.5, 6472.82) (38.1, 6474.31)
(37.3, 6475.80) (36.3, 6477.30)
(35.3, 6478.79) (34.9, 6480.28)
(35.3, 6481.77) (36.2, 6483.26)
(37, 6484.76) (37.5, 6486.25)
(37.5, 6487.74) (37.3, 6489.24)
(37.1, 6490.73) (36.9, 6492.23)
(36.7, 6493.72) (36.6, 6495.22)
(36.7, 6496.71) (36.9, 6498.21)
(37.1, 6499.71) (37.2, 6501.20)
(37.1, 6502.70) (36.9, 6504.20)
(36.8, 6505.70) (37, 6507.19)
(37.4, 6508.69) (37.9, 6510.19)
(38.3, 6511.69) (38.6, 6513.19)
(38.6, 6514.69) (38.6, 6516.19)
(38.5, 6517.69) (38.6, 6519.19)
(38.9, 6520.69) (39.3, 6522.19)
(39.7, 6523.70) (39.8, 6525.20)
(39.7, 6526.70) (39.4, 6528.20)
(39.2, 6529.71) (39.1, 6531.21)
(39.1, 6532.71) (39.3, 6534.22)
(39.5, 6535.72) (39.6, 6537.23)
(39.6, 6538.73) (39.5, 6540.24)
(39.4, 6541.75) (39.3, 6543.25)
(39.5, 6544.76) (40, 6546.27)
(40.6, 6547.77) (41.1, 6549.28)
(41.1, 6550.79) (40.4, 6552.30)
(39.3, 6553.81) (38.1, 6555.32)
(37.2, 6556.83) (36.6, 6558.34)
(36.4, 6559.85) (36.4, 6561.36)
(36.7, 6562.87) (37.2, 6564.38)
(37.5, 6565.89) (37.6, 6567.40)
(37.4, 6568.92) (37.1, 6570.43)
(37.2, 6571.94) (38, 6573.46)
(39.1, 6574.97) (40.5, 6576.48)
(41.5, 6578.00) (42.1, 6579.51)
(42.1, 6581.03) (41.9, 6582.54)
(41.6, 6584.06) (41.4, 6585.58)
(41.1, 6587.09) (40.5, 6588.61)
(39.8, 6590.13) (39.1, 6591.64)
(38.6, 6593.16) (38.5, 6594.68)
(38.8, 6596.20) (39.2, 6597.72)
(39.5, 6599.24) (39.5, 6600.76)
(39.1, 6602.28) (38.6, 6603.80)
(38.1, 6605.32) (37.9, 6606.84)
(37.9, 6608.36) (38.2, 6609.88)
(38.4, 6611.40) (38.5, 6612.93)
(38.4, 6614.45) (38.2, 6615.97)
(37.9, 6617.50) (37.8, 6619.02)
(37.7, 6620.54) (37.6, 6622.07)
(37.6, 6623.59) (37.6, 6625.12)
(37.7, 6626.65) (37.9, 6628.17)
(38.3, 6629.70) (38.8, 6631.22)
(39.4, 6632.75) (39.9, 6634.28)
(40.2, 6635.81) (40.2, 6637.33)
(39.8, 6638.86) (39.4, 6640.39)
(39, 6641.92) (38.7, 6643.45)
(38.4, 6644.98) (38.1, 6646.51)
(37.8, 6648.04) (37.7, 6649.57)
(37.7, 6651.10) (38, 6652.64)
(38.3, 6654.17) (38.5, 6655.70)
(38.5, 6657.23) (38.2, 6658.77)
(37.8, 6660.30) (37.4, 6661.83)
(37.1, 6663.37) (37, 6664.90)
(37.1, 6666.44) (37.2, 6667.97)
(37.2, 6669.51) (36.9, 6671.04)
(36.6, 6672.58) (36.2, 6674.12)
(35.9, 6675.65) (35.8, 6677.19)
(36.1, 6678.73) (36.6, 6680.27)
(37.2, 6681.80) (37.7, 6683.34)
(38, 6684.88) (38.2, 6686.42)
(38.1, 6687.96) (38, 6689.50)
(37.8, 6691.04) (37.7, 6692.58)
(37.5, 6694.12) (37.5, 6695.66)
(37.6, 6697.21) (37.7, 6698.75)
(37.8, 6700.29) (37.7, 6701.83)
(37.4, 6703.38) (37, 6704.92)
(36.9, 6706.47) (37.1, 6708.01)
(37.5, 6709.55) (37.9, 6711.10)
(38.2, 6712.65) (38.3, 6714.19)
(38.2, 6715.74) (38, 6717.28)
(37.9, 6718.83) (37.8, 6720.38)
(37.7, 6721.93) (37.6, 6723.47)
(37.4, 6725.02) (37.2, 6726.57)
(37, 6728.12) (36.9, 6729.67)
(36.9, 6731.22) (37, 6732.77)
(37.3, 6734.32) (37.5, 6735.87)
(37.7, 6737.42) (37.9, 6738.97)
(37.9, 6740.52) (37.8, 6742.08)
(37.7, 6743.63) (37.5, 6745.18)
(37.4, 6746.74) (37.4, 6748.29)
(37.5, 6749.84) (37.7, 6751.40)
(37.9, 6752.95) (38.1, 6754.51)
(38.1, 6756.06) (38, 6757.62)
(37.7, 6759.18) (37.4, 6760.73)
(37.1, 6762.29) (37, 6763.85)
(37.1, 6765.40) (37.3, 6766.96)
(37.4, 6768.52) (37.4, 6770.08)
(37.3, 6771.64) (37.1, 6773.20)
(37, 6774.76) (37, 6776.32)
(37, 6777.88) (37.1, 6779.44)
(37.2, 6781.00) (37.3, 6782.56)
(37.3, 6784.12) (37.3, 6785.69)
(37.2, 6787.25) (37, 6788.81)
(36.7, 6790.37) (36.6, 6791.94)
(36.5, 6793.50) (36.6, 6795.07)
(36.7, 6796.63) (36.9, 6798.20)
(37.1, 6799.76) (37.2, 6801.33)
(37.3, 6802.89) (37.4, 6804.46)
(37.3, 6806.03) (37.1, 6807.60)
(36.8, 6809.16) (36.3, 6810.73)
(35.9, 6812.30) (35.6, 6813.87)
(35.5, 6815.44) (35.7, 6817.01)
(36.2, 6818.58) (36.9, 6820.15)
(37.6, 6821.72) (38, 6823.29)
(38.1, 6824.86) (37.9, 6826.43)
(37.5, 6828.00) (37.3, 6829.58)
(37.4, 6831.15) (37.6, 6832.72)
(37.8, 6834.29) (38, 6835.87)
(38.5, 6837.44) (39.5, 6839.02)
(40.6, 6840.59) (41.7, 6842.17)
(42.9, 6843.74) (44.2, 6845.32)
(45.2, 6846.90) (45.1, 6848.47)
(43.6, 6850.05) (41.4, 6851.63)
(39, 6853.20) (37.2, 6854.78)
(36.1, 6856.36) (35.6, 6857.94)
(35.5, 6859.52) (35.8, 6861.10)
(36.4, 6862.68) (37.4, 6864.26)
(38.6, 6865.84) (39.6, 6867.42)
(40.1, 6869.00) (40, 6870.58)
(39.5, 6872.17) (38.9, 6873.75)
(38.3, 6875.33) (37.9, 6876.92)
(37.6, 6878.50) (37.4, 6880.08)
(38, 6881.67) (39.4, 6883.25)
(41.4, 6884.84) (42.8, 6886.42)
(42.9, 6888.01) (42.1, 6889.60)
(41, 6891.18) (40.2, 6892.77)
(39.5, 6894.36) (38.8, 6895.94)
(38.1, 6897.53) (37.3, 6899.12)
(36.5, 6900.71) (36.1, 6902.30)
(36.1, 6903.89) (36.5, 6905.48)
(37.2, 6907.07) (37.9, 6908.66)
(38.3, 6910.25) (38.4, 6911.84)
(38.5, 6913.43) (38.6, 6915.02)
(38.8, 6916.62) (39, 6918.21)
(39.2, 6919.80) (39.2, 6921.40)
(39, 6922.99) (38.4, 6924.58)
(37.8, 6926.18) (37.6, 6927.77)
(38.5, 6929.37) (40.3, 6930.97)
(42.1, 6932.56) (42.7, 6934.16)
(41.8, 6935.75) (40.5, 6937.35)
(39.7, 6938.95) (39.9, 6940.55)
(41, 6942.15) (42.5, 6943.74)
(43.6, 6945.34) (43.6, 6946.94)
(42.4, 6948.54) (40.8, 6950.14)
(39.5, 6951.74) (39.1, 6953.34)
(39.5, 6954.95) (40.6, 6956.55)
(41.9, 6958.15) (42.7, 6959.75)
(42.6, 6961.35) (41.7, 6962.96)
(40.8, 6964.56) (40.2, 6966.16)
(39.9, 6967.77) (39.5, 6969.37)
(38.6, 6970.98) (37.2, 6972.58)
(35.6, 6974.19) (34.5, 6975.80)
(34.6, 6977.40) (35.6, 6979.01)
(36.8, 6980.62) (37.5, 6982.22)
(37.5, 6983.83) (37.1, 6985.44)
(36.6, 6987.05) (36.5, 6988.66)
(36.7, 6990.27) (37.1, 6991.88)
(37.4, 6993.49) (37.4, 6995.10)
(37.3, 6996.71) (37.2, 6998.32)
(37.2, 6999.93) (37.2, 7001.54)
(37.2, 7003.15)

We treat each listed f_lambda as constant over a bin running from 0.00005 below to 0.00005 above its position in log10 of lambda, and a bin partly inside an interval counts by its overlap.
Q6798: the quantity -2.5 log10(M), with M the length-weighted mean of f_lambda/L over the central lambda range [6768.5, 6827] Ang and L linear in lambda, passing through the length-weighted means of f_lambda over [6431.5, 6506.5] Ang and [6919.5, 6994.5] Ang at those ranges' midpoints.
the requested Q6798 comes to 0.05 mag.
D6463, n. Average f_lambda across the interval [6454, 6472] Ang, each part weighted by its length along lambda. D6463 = 38.4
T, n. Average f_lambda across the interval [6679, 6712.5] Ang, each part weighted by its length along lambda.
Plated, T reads 37.6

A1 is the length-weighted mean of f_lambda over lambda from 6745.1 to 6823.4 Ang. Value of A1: 37.1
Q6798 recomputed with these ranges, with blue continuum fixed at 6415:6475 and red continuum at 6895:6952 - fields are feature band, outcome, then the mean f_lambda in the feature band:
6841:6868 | -0.02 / 39.7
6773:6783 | 0.05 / 37.1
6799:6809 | 0.05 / 37.2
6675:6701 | 0.03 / 37.4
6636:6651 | -0.01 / 38.8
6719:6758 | 0.03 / 37.6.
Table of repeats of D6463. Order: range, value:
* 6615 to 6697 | 37.9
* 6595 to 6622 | 38.4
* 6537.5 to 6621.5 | 39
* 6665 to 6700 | 37.2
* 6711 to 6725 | 37.9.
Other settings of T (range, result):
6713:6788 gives 37.5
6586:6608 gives 39.2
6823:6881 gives 39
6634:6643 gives 39.7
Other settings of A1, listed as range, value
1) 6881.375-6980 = 39.5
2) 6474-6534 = 37.7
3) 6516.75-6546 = 39.3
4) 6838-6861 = 40.4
